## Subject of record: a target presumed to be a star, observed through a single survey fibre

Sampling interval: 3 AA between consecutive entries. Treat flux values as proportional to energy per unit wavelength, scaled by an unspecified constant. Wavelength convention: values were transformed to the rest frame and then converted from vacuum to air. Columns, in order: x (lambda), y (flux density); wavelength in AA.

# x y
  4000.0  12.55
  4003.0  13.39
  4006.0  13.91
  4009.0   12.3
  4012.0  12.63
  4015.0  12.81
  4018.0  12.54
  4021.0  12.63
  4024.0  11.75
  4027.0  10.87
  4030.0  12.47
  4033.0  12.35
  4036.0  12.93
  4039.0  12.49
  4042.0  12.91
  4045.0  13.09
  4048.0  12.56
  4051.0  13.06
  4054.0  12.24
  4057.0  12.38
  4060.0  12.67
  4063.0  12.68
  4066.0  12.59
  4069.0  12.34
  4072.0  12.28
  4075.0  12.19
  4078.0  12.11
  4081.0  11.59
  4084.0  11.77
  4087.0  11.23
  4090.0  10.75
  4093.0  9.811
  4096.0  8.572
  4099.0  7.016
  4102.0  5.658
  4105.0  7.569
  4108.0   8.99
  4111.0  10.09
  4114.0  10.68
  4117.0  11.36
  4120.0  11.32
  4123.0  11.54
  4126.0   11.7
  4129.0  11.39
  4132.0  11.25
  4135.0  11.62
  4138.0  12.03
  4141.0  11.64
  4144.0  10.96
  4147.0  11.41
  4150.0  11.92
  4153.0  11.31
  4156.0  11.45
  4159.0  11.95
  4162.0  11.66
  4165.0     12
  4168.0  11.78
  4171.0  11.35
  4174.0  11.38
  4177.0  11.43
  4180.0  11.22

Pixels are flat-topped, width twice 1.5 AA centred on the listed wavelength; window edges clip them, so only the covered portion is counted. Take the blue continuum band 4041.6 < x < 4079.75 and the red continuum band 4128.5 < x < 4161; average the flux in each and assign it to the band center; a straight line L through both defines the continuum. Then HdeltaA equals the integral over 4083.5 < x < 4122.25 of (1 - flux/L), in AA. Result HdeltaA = 7.9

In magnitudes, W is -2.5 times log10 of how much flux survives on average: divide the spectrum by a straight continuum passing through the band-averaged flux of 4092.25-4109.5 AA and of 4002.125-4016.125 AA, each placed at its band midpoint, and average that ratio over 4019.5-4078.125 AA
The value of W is -0.17 mag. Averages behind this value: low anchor 13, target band 12.4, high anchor 7.85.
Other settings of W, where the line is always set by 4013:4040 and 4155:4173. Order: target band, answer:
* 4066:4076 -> -0.02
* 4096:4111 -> 0.48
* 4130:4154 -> 0.03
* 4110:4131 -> 0.07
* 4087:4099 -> 0.25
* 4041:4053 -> -0.06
